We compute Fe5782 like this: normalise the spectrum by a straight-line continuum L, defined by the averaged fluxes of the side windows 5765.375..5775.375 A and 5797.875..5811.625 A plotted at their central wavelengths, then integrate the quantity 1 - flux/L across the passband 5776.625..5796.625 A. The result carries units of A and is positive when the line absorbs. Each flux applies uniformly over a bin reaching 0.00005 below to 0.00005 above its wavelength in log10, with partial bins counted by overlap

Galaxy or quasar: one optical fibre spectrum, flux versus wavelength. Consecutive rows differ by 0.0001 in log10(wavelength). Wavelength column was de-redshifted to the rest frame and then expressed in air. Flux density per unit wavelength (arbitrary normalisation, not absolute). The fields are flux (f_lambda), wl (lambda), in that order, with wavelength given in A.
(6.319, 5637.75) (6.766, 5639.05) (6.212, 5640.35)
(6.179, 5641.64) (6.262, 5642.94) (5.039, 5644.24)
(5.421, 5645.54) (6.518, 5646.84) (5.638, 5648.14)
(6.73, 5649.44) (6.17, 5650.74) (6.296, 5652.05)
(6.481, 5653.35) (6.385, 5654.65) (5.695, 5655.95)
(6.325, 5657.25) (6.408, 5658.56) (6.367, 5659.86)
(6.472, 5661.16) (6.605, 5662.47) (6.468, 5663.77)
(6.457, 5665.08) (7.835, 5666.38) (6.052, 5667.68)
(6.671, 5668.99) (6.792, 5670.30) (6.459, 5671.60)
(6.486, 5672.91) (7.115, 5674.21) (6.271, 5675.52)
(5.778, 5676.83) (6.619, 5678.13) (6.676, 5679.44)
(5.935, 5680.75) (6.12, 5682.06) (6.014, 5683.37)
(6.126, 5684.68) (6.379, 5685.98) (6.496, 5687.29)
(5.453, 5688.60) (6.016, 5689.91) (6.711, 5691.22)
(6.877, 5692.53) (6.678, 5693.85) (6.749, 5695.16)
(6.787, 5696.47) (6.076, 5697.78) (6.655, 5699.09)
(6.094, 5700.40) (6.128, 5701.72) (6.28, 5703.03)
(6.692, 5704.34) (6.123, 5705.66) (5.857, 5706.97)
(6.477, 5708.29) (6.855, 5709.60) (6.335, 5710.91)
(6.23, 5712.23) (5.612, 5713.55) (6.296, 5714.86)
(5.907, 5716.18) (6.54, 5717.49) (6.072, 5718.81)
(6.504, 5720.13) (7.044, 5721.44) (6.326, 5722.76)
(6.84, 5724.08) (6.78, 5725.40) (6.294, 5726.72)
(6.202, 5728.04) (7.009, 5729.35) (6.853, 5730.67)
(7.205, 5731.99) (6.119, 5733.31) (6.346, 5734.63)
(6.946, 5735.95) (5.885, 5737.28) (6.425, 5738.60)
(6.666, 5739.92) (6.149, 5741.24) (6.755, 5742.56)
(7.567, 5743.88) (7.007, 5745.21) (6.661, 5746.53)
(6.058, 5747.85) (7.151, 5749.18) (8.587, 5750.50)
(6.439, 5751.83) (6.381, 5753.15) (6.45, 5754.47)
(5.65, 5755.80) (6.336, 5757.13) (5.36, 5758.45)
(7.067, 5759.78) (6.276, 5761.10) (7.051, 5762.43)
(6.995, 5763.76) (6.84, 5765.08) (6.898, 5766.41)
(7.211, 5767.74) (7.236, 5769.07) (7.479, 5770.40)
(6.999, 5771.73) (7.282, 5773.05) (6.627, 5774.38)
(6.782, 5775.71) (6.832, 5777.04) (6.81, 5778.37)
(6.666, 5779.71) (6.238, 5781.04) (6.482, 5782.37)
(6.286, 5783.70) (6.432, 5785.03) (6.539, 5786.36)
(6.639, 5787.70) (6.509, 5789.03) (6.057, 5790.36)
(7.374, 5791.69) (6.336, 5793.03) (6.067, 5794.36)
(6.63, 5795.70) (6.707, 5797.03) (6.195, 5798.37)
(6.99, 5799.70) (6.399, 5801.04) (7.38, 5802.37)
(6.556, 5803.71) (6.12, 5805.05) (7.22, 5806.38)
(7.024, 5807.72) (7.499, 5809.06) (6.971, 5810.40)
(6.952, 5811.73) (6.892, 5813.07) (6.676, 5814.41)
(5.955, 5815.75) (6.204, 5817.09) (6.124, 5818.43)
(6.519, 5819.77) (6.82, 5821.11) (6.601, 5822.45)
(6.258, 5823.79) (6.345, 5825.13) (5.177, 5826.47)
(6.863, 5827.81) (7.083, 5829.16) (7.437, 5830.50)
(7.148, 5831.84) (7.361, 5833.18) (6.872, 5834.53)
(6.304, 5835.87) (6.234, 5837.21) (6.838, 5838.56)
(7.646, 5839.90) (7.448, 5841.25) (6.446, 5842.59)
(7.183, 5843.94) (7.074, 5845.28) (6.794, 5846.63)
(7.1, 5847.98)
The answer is 1.3 A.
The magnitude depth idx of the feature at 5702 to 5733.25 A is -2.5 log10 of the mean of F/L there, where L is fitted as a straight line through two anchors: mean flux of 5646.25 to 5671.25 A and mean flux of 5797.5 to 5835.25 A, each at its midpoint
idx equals 0.016 mag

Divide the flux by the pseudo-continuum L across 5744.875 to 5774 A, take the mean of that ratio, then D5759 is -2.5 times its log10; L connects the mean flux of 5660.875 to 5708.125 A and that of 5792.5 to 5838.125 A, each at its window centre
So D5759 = -0.039 mag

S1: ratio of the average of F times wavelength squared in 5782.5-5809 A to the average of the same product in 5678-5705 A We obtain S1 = 1.1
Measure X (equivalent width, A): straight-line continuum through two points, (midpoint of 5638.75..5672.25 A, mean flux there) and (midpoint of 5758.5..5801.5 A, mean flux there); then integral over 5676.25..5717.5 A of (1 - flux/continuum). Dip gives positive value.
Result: 1.0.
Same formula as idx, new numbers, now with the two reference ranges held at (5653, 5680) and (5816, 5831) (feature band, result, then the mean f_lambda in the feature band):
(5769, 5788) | -0.044 mag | 6.74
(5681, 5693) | 0.046 mag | 6.23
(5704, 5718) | 0.040 mag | 6.25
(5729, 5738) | -0.020 mag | 6.6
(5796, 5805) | -0.031 mag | 6.66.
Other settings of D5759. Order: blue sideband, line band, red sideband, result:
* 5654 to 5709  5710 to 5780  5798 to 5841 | -0.02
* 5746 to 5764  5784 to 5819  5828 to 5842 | 0.03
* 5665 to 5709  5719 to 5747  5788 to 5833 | -0.02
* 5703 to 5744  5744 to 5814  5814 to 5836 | -0.03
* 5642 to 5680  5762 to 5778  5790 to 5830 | -0.08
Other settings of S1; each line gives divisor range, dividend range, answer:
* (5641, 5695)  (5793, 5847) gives 1.12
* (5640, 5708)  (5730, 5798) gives 1.09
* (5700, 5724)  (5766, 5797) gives 1.09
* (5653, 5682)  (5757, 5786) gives 1.08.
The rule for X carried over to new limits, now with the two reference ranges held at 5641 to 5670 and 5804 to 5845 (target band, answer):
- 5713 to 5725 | 0.2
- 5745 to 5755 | -0.4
